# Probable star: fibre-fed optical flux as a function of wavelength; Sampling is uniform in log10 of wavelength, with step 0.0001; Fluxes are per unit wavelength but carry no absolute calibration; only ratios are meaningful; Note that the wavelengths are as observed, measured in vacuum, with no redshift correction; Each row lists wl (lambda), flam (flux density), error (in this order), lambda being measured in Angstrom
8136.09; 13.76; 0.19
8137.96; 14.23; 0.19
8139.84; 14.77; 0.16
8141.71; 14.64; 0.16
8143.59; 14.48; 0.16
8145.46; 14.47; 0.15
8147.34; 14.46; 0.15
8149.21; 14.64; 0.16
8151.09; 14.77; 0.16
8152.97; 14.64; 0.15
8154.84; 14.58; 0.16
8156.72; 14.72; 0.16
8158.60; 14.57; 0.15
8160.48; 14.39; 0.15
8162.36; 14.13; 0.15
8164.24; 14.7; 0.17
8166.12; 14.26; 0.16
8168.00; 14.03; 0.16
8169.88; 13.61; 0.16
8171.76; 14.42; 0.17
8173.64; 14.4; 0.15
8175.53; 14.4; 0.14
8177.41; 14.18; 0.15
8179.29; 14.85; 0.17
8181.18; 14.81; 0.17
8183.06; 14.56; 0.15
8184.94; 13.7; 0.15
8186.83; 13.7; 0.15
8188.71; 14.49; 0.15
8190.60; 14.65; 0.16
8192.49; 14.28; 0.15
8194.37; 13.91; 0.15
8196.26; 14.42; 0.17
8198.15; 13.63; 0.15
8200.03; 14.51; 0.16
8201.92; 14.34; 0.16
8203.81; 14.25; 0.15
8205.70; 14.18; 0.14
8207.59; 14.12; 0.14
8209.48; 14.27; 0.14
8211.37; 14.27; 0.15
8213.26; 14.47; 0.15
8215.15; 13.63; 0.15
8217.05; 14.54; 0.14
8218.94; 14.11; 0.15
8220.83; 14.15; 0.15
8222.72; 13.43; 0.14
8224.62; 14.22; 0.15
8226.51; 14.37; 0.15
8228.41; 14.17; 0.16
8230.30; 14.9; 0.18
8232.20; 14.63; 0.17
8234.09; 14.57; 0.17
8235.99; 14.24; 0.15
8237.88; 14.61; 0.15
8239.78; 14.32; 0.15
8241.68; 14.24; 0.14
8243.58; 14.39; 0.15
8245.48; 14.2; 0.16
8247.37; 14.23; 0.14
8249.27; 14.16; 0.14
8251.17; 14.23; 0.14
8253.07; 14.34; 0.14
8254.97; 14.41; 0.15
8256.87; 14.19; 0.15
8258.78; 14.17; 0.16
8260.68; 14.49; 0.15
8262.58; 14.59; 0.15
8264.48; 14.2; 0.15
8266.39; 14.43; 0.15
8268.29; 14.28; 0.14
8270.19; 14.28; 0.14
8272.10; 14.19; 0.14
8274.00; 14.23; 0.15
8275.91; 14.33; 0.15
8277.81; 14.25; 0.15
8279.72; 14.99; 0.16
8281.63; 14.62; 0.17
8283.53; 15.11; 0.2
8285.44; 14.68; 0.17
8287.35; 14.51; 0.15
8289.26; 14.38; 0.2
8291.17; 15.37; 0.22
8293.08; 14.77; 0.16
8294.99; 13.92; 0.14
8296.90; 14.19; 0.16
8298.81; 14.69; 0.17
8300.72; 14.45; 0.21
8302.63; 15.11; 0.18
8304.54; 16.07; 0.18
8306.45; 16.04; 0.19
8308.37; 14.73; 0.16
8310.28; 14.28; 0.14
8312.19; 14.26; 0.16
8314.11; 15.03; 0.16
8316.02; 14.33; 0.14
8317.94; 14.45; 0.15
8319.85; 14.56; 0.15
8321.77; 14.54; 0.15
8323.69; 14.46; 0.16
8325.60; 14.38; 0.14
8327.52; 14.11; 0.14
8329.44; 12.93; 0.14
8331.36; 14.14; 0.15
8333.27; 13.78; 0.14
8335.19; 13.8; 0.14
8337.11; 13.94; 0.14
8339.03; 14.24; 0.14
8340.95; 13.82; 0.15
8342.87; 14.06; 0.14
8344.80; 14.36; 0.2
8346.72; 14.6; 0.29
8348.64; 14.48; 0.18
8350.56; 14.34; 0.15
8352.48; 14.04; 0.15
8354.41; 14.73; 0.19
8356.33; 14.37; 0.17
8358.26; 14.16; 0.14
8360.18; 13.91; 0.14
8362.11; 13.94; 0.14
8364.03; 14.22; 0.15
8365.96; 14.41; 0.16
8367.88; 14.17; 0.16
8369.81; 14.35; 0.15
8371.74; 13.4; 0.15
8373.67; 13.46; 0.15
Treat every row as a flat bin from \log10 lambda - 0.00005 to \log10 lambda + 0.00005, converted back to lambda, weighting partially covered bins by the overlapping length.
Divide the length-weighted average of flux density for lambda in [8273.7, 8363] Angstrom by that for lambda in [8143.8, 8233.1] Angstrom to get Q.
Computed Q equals 1.01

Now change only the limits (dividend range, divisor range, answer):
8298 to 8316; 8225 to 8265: 1.04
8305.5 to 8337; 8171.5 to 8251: 1.00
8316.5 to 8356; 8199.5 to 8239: 0.99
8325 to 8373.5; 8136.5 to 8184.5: 0.98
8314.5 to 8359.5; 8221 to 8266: 0.99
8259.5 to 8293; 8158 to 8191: 1.01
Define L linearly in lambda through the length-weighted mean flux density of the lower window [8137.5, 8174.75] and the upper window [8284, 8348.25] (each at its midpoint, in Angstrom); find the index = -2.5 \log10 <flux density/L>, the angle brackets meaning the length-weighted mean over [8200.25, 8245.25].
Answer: 0.01 mag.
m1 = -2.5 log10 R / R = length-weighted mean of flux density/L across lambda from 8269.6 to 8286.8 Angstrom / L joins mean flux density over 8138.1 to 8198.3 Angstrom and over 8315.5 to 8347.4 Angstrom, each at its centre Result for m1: -0.02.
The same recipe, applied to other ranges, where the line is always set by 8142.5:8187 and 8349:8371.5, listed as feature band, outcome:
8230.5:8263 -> 0.00 mag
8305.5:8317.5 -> -0.04 mag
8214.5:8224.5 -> 0.03 mag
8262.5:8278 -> 0.00 mag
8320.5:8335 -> 0.02 mag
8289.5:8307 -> -0.05 mag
